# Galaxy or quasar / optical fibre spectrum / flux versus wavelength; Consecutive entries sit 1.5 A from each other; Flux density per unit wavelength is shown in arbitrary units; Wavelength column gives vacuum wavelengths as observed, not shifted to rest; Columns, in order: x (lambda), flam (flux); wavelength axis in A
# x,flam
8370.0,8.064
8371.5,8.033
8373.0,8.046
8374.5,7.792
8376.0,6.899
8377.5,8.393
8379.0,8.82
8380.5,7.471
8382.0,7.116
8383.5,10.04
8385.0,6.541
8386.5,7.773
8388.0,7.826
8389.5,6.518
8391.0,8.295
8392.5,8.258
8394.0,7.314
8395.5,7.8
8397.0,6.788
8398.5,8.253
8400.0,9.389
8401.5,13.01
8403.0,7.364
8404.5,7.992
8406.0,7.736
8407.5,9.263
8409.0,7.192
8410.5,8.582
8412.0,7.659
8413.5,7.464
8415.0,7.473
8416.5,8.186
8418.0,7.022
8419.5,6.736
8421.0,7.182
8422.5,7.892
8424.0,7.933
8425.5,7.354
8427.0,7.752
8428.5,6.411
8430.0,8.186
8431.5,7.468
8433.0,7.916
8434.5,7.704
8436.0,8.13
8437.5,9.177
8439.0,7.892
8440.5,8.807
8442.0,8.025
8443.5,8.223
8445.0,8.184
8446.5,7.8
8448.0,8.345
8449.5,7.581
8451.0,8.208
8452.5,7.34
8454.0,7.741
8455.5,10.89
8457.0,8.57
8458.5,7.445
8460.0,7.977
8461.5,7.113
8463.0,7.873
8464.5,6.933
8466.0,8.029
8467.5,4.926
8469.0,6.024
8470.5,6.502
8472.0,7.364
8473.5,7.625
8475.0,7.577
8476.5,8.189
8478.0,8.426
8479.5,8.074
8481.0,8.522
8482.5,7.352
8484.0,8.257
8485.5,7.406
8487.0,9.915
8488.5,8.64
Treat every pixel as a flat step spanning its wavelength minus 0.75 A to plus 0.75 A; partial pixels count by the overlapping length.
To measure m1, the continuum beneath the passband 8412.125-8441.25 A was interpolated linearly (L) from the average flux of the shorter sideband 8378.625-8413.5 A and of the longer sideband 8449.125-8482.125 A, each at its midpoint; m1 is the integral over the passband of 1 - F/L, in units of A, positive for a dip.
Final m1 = 0.7 A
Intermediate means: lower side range 8.11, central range 7.72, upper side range 7.68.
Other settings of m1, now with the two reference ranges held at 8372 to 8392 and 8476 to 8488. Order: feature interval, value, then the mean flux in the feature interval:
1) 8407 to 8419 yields 0.2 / 7.8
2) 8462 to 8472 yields 1.7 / 6.77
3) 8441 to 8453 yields 0.2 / 7.99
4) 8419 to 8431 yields 0.9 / 7.45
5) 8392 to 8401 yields -0.2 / 8.1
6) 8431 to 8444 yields -0.1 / 8.16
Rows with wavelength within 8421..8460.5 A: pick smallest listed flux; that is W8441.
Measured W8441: 6.411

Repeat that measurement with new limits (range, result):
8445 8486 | 4.926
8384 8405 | 6.518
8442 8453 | 7.34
